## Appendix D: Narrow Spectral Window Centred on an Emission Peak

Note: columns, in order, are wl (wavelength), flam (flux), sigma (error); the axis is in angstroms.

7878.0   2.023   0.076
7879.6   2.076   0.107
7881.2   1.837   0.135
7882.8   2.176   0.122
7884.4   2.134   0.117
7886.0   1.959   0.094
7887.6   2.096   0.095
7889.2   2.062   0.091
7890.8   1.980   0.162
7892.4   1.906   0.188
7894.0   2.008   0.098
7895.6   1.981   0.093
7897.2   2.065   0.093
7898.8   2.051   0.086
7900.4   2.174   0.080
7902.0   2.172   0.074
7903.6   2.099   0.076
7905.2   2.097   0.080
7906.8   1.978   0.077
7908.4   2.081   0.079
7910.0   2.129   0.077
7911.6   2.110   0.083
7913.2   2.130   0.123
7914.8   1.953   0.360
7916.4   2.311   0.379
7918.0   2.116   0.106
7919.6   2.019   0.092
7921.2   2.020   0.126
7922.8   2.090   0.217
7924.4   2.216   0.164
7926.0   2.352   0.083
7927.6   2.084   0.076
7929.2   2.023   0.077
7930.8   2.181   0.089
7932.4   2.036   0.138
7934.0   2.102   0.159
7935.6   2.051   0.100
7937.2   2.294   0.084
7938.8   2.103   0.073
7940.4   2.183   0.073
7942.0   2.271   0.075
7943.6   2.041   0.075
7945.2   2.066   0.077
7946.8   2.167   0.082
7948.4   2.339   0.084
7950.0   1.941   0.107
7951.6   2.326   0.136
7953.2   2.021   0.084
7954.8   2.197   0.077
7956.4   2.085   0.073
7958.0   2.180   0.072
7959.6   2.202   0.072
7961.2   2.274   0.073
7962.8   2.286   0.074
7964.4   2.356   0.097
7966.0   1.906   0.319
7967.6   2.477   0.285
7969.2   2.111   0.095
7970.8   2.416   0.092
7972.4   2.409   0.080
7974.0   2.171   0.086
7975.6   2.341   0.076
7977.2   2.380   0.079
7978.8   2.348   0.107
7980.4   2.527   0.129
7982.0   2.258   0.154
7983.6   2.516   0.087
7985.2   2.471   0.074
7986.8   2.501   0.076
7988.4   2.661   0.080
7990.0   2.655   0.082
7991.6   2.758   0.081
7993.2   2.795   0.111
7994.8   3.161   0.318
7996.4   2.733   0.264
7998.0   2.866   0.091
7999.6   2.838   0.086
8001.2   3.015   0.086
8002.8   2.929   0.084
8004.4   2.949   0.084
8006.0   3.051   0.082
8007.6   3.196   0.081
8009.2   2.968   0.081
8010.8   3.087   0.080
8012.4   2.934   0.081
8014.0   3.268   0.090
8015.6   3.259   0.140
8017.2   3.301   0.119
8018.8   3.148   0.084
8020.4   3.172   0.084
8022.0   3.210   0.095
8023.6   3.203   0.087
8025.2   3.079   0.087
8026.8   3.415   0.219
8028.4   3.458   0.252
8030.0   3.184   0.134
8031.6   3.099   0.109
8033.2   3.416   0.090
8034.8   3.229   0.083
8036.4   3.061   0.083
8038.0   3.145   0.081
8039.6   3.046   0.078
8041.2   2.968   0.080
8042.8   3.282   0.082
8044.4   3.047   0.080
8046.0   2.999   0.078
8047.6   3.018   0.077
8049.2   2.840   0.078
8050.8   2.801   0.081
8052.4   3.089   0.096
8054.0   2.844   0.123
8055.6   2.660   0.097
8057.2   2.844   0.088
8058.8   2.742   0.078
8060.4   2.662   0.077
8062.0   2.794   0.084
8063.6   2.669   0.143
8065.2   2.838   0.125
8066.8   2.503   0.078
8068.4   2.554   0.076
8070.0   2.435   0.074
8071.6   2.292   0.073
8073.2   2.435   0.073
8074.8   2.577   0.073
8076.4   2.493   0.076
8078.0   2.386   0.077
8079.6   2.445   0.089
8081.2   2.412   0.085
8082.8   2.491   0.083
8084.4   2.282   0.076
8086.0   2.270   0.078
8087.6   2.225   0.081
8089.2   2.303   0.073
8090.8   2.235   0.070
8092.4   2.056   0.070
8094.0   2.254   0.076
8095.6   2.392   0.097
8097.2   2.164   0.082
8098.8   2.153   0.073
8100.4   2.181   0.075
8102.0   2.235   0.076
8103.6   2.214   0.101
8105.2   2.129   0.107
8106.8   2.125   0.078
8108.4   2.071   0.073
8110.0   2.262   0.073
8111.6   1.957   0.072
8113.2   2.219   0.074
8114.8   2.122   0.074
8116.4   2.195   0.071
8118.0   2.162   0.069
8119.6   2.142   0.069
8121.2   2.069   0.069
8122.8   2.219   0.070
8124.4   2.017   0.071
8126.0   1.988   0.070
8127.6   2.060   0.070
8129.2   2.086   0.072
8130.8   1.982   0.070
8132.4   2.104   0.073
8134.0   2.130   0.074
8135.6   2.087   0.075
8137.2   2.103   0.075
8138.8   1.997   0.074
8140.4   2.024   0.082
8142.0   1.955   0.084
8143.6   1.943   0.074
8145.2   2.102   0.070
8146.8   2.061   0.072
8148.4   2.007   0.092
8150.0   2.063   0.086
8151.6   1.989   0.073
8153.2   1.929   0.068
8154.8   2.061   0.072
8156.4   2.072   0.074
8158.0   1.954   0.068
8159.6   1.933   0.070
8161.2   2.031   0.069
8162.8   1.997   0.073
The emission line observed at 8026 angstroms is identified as Mg II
